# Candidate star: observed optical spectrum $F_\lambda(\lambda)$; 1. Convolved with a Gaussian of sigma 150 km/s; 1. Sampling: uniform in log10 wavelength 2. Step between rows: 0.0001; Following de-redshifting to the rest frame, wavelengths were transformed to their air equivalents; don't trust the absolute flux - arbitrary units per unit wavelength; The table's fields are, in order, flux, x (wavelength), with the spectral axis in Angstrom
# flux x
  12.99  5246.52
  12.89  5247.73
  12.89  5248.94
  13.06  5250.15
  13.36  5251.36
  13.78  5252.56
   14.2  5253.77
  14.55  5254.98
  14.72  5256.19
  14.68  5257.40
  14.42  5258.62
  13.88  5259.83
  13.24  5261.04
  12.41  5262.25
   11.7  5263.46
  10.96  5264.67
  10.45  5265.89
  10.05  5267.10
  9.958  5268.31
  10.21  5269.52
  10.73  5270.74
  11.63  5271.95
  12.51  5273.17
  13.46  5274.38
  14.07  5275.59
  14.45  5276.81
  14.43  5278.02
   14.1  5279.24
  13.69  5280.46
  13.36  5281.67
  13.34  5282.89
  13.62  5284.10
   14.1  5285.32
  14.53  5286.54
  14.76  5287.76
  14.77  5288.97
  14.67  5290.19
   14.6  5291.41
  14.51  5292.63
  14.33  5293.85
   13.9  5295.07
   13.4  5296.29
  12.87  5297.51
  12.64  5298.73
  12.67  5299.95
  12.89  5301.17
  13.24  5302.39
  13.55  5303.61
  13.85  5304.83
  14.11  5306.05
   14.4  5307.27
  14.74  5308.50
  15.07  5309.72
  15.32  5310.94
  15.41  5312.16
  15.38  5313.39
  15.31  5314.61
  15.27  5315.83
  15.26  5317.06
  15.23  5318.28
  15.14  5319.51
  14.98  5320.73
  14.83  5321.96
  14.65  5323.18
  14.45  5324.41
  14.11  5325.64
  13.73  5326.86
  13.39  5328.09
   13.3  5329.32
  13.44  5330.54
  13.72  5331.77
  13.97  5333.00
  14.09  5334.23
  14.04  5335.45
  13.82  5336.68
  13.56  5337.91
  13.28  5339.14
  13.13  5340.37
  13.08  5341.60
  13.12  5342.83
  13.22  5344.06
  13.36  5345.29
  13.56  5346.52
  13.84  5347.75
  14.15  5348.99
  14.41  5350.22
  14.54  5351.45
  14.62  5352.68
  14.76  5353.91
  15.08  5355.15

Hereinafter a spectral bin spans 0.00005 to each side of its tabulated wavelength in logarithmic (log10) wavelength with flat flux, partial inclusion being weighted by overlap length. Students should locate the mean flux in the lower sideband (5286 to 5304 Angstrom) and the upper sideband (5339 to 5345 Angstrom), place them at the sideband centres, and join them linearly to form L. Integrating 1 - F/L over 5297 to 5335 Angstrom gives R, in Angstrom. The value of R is -2.0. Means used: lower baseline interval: 13.8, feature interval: 14.2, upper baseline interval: 13.2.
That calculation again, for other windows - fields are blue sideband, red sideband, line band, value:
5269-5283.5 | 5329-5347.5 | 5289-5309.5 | -1.0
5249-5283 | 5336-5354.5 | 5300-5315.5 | -1.2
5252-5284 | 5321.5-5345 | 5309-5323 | -1.7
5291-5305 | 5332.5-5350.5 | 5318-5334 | -0.7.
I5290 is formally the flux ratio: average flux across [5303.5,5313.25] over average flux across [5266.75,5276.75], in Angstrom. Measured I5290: 1.2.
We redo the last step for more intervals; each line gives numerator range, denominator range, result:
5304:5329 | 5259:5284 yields 1.18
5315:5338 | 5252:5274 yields 1.15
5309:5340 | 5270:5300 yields 1.06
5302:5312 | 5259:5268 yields 1.22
